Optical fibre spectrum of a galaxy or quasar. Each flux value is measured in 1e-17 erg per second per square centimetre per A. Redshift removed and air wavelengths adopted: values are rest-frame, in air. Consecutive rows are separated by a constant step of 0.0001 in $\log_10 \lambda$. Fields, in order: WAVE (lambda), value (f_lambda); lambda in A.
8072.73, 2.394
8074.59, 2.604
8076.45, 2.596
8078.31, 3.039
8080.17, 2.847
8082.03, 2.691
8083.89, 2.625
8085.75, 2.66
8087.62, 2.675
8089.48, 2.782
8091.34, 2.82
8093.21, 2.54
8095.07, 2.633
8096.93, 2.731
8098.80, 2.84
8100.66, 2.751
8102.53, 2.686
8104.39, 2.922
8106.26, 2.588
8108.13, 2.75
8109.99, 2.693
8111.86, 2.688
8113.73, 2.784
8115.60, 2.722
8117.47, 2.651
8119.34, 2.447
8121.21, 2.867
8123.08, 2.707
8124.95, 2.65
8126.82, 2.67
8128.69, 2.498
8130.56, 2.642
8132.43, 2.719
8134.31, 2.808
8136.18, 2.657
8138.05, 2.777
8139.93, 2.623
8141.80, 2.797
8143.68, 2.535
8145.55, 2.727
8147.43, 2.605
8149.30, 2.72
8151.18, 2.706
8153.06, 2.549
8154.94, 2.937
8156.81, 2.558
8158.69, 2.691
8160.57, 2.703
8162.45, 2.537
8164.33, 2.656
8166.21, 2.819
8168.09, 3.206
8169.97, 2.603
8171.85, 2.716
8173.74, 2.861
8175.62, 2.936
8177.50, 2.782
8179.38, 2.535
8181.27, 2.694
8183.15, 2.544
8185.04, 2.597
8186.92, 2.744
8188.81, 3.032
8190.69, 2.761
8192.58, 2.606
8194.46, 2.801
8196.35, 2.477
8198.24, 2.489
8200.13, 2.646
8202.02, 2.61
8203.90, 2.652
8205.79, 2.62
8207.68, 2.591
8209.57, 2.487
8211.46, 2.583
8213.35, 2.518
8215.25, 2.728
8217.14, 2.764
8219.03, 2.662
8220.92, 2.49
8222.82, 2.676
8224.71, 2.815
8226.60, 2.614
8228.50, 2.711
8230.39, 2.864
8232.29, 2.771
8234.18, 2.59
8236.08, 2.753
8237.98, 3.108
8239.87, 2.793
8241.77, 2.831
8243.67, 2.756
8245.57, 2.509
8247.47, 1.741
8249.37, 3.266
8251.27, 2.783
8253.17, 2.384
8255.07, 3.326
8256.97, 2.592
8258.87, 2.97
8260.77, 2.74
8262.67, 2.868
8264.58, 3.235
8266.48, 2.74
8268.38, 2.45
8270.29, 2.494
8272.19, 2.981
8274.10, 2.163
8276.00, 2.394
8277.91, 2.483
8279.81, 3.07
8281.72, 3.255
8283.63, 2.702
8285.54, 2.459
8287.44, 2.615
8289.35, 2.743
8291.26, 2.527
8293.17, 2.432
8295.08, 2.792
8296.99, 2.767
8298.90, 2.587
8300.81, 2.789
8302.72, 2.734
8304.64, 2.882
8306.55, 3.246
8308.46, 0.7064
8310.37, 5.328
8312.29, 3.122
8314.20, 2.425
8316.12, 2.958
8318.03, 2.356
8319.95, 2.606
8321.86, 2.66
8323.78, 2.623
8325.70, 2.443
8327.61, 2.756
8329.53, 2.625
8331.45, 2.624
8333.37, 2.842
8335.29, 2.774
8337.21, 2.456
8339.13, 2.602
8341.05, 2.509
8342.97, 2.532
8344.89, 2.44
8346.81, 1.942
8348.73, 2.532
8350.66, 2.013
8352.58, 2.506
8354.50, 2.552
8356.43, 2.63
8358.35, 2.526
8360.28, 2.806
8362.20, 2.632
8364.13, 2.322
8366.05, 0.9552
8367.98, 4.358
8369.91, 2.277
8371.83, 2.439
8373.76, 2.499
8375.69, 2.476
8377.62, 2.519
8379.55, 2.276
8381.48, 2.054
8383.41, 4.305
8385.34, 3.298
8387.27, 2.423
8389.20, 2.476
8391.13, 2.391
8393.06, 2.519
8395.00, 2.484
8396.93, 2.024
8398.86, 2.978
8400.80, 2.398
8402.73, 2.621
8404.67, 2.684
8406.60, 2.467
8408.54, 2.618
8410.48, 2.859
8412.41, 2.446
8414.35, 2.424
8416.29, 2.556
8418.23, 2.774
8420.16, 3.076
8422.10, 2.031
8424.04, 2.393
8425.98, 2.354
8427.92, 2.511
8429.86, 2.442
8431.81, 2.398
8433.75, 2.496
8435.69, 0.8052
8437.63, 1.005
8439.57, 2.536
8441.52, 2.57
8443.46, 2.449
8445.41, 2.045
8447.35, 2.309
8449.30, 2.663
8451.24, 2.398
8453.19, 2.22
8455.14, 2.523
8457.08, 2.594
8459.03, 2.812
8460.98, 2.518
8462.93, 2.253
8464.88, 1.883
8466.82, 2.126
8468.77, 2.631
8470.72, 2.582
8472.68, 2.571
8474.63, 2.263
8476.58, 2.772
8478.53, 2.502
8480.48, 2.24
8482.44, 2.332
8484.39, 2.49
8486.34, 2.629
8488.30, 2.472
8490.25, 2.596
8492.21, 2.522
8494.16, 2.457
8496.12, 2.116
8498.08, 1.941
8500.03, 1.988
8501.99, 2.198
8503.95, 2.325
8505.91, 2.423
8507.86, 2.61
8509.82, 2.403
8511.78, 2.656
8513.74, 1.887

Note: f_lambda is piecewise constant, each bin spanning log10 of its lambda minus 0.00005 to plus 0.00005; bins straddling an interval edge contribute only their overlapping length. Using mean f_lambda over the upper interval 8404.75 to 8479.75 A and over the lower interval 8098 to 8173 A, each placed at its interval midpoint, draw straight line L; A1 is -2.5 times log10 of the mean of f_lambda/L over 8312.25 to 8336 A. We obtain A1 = -0.06 mag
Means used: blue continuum 2.71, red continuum 2.39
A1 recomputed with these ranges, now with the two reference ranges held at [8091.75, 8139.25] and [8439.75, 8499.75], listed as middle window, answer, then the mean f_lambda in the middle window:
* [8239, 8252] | -0.029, 2.66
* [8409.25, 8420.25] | -0.085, 2.66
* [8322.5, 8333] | -0.042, 2.63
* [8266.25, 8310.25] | -0.042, 2.66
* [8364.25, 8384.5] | -0.051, 2.61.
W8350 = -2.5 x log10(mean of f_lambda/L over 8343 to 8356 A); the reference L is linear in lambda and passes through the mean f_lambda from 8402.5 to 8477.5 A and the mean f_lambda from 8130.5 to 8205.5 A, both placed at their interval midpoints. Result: 0.06 mag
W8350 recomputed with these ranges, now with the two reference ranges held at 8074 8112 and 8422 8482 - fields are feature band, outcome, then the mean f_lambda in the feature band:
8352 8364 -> -0.07 mag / 2.59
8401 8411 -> -0.11 mag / 2.62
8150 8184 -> -0.03 mag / 2.72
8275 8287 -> -0.09 mag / 2.72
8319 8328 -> -0.06 mag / 2.61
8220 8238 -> -0.06 mag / 2.72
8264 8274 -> -0.08 mag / 2.71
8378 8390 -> -0.17 mag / 2.8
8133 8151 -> -0.01 mag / 2.69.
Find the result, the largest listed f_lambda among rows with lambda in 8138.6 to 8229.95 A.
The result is 3.206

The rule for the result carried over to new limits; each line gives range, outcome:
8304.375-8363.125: 5.328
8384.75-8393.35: 3.298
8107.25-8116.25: 2.784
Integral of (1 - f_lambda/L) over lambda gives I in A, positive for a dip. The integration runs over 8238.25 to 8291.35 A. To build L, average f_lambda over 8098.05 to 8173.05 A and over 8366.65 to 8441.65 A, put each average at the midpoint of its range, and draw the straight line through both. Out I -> -2.2 A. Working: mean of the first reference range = 2.71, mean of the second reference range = 2.51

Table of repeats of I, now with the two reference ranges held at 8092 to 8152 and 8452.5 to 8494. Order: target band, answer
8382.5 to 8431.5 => -2.3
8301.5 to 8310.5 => -0.7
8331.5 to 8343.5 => -0.4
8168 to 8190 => -0.8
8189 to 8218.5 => 0.0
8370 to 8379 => 0.2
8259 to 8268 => -1.0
